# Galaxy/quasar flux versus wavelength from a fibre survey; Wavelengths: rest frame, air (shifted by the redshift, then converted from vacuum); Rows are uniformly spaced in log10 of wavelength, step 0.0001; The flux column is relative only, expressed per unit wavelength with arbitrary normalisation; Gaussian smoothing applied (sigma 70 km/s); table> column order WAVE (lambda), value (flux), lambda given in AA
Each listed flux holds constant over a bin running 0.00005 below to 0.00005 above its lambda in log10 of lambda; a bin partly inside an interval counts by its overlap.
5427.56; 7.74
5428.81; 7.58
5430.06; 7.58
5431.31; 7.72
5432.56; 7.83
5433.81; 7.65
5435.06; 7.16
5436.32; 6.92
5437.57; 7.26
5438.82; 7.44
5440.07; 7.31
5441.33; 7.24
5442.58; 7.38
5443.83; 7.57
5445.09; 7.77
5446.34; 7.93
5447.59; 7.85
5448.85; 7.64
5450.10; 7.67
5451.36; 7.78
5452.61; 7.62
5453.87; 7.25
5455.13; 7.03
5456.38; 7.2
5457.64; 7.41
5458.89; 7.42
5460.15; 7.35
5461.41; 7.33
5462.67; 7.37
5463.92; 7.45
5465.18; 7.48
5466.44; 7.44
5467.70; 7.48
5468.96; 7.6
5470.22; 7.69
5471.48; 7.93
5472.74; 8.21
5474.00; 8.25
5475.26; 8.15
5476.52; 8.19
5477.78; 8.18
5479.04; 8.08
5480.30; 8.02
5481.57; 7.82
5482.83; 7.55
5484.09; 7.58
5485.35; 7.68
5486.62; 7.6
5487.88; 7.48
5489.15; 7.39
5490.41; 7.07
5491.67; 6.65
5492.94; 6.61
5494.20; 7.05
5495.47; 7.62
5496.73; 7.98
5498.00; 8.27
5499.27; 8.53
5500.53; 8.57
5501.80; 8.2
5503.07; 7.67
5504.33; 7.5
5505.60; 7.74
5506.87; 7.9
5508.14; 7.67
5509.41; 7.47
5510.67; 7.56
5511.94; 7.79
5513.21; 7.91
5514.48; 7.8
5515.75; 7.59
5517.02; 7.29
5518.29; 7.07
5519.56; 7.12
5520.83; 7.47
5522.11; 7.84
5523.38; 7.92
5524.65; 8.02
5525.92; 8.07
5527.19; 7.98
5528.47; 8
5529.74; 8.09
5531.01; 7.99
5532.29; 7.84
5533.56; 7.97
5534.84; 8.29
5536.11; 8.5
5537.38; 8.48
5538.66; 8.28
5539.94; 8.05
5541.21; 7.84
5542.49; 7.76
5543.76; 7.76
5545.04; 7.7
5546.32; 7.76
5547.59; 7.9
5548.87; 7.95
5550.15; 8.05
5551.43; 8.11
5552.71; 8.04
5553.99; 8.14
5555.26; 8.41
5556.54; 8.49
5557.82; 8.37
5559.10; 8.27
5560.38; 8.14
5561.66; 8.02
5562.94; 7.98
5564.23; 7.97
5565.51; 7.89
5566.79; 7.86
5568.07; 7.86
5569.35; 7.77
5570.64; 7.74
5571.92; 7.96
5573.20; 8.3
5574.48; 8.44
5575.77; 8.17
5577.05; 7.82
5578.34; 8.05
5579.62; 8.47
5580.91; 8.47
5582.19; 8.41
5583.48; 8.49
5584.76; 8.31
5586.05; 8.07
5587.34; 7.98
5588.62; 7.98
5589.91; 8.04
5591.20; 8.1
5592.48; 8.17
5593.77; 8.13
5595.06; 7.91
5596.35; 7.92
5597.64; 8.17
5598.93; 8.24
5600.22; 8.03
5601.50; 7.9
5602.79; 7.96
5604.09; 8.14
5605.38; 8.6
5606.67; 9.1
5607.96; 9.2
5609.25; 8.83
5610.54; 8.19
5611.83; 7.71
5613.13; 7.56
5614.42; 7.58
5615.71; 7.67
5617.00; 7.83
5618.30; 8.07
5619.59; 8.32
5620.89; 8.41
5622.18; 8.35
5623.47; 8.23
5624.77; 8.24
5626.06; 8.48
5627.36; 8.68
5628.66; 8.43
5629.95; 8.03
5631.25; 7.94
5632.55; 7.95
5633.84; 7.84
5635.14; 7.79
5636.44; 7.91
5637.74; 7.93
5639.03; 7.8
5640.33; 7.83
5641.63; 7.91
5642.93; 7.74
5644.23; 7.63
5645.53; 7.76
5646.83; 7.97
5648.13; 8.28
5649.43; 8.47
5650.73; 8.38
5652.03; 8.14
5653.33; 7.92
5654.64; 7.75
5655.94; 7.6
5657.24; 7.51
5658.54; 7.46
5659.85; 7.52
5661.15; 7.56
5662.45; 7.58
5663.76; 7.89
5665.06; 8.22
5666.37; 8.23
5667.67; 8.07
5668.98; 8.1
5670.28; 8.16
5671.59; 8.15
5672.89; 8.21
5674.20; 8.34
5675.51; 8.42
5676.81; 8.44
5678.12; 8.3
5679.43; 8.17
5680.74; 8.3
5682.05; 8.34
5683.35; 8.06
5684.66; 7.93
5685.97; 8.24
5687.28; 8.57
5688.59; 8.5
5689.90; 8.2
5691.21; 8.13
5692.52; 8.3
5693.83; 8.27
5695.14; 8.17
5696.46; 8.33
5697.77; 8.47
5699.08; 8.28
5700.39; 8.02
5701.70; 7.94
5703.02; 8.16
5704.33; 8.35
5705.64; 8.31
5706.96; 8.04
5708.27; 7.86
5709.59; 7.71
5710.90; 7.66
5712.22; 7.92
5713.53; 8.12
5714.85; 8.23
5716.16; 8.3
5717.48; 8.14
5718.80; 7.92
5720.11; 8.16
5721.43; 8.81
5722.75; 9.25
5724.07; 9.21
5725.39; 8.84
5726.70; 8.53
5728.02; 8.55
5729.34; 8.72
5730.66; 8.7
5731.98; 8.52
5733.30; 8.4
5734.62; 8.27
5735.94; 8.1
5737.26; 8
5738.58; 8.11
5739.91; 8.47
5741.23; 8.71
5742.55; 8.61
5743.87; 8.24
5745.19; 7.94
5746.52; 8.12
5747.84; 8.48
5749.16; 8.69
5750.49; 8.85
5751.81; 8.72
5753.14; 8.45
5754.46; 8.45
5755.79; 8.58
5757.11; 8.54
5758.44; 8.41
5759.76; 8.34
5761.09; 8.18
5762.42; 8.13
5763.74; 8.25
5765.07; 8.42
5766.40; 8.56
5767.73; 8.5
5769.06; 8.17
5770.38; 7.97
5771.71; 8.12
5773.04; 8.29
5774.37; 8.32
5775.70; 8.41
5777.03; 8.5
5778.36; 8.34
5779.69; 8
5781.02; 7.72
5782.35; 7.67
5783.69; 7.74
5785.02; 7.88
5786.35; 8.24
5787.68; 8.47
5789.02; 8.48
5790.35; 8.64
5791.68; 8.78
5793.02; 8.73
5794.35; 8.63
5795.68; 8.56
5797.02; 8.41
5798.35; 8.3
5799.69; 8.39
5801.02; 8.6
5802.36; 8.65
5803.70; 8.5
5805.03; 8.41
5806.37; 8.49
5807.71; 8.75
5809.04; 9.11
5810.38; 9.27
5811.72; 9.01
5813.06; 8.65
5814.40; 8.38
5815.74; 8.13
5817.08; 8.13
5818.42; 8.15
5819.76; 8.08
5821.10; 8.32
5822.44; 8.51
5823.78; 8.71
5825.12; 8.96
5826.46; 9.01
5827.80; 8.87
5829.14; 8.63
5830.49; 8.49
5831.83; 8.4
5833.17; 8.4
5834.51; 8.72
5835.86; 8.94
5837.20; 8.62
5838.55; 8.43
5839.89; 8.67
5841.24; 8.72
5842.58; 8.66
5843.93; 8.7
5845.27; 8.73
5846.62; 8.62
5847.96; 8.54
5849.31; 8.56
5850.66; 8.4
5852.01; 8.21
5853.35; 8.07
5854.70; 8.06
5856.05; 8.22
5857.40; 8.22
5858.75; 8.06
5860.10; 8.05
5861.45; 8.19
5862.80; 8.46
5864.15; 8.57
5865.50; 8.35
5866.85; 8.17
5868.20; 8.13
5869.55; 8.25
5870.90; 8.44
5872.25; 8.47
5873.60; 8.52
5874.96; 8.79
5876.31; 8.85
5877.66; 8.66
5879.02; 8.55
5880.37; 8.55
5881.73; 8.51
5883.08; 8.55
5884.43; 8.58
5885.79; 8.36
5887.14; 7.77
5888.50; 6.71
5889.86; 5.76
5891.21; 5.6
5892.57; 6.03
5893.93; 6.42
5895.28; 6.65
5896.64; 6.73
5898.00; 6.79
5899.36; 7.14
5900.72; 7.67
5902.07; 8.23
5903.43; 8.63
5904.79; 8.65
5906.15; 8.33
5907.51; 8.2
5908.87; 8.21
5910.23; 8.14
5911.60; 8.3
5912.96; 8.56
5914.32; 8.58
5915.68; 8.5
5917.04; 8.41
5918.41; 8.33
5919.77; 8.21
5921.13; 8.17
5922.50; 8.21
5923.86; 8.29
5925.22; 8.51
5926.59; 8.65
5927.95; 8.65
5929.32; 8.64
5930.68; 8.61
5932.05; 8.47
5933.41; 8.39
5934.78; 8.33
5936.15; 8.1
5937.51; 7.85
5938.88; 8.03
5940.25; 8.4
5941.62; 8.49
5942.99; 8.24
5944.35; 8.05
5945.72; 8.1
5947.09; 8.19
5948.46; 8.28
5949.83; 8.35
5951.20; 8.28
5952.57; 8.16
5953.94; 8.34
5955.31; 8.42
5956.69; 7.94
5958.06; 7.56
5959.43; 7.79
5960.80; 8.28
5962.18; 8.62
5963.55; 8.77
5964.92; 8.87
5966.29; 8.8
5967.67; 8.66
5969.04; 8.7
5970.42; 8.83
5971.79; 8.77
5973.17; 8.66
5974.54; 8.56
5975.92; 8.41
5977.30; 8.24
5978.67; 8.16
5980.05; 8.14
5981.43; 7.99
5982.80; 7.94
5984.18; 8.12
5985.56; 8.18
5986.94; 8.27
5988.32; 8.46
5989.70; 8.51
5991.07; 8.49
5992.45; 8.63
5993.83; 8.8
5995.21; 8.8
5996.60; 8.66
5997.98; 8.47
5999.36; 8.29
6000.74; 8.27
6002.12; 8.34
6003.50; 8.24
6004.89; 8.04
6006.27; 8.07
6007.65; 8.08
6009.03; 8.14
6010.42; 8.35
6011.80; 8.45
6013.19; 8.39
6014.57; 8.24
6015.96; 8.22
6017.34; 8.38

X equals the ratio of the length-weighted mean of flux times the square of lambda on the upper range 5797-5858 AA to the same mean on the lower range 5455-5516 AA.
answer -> 1.26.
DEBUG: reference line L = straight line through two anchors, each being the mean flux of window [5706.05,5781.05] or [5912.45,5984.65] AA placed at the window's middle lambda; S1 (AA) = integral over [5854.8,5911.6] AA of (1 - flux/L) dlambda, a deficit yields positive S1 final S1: 2.82 AA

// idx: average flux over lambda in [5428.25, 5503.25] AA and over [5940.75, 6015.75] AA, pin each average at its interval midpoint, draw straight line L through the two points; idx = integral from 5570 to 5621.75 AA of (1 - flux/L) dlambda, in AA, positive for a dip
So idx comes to -2.4 AA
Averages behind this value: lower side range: 7.61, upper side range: 8.35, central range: 8.16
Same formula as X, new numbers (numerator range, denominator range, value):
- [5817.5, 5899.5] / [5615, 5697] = 1.08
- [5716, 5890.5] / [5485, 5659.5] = 1.14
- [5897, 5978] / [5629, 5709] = 1.13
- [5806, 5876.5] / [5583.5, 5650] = 1.13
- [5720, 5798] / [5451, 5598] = 1.16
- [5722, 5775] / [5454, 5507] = 1.21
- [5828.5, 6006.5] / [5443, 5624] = 1.19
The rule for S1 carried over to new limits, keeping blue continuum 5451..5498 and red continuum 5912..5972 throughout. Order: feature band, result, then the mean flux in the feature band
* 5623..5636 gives -0.5 AA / 8.15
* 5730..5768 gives -1.7 AA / 8.4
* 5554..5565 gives -0.7 AA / 8.2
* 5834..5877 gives -1.2 AA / 8.45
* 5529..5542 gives -0.8 AA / 8.13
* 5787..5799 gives -0.6 AA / 8.56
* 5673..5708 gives -1.3 AA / 8.25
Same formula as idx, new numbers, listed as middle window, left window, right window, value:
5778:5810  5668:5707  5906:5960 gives -0.56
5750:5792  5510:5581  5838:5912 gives -1.44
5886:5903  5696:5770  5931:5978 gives 3.03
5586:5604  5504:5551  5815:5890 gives -0.20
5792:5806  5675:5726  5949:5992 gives -0.38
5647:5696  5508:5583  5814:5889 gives 0.32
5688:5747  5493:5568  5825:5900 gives -1.90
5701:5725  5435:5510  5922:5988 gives -0.77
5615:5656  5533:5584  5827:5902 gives 0.28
